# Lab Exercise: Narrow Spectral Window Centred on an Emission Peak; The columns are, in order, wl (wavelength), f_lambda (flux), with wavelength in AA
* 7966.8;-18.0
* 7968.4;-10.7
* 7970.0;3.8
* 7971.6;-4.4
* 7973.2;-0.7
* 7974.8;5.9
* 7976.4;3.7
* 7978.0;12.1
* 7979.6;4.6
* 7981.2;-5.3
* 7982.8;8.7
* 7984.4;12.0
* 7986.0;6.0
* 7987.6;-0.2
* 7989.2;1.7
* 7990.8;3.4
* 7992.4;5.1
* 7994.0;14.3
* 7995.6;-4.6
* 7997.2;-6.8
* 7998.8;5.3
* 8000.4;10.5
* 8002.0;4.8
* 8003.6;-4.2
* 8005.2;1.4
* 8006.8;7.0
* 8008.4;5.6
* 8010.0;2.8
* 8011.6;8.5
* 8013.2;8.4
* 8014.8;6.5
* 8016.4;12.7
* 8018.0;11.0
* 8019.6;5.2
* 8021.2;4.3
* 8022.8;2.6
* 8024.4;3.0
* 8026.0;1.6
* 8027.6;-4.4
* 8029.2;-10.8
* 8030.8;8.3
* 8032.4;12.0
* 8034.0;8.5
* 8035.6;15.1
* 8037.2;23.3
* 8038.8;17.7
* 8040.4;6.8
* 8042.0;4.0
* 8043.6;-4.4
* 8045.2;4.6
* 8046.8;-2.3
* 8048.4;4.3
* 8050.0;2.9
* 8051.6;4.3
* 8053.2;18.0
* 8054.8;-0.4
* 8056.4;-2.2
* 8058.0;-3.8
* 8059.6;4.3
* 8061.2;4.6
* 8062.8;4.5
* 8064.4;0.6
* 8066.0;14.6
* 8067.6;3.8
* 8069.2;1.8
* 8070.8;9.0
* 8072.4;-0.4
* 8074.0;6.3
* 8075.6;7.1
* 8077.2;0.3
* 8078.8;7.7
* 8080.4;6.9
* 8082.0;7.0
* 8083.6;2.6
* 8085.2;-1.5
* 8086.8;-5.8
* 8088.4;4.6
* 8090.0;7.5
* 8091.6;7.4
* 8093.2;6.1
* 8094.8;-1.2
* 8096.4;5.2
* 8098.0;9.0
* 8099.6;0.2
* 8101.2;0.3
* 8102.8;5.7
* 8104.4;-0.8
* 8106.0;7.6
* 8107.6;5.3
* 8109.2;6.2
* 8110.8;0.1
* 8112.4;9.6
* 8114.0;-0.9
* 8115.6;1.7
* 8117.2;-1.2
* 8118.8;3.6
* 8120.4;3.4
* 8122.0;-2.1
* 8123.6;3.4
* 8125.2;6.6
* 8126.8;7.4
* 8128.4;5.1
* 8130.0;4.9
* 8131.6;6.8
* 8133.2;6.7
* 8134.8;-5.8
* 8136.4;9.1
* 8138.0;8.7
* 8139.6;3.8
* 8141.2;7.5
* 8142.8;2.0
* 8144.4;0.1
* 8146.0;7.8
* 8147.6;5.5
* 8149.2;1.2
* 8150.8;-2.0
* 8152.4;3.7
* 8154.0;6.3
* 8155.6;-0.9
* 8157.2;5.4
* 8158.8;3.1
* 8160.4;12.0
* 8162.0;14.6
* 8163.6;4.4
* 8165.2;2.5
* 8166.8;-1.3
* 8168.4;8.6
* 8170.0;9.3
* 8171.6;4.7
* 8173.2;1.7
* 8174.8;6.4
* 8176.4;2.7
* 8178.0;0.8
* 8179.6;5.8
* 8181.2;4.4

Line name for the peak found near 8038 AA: H-gamma 4340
